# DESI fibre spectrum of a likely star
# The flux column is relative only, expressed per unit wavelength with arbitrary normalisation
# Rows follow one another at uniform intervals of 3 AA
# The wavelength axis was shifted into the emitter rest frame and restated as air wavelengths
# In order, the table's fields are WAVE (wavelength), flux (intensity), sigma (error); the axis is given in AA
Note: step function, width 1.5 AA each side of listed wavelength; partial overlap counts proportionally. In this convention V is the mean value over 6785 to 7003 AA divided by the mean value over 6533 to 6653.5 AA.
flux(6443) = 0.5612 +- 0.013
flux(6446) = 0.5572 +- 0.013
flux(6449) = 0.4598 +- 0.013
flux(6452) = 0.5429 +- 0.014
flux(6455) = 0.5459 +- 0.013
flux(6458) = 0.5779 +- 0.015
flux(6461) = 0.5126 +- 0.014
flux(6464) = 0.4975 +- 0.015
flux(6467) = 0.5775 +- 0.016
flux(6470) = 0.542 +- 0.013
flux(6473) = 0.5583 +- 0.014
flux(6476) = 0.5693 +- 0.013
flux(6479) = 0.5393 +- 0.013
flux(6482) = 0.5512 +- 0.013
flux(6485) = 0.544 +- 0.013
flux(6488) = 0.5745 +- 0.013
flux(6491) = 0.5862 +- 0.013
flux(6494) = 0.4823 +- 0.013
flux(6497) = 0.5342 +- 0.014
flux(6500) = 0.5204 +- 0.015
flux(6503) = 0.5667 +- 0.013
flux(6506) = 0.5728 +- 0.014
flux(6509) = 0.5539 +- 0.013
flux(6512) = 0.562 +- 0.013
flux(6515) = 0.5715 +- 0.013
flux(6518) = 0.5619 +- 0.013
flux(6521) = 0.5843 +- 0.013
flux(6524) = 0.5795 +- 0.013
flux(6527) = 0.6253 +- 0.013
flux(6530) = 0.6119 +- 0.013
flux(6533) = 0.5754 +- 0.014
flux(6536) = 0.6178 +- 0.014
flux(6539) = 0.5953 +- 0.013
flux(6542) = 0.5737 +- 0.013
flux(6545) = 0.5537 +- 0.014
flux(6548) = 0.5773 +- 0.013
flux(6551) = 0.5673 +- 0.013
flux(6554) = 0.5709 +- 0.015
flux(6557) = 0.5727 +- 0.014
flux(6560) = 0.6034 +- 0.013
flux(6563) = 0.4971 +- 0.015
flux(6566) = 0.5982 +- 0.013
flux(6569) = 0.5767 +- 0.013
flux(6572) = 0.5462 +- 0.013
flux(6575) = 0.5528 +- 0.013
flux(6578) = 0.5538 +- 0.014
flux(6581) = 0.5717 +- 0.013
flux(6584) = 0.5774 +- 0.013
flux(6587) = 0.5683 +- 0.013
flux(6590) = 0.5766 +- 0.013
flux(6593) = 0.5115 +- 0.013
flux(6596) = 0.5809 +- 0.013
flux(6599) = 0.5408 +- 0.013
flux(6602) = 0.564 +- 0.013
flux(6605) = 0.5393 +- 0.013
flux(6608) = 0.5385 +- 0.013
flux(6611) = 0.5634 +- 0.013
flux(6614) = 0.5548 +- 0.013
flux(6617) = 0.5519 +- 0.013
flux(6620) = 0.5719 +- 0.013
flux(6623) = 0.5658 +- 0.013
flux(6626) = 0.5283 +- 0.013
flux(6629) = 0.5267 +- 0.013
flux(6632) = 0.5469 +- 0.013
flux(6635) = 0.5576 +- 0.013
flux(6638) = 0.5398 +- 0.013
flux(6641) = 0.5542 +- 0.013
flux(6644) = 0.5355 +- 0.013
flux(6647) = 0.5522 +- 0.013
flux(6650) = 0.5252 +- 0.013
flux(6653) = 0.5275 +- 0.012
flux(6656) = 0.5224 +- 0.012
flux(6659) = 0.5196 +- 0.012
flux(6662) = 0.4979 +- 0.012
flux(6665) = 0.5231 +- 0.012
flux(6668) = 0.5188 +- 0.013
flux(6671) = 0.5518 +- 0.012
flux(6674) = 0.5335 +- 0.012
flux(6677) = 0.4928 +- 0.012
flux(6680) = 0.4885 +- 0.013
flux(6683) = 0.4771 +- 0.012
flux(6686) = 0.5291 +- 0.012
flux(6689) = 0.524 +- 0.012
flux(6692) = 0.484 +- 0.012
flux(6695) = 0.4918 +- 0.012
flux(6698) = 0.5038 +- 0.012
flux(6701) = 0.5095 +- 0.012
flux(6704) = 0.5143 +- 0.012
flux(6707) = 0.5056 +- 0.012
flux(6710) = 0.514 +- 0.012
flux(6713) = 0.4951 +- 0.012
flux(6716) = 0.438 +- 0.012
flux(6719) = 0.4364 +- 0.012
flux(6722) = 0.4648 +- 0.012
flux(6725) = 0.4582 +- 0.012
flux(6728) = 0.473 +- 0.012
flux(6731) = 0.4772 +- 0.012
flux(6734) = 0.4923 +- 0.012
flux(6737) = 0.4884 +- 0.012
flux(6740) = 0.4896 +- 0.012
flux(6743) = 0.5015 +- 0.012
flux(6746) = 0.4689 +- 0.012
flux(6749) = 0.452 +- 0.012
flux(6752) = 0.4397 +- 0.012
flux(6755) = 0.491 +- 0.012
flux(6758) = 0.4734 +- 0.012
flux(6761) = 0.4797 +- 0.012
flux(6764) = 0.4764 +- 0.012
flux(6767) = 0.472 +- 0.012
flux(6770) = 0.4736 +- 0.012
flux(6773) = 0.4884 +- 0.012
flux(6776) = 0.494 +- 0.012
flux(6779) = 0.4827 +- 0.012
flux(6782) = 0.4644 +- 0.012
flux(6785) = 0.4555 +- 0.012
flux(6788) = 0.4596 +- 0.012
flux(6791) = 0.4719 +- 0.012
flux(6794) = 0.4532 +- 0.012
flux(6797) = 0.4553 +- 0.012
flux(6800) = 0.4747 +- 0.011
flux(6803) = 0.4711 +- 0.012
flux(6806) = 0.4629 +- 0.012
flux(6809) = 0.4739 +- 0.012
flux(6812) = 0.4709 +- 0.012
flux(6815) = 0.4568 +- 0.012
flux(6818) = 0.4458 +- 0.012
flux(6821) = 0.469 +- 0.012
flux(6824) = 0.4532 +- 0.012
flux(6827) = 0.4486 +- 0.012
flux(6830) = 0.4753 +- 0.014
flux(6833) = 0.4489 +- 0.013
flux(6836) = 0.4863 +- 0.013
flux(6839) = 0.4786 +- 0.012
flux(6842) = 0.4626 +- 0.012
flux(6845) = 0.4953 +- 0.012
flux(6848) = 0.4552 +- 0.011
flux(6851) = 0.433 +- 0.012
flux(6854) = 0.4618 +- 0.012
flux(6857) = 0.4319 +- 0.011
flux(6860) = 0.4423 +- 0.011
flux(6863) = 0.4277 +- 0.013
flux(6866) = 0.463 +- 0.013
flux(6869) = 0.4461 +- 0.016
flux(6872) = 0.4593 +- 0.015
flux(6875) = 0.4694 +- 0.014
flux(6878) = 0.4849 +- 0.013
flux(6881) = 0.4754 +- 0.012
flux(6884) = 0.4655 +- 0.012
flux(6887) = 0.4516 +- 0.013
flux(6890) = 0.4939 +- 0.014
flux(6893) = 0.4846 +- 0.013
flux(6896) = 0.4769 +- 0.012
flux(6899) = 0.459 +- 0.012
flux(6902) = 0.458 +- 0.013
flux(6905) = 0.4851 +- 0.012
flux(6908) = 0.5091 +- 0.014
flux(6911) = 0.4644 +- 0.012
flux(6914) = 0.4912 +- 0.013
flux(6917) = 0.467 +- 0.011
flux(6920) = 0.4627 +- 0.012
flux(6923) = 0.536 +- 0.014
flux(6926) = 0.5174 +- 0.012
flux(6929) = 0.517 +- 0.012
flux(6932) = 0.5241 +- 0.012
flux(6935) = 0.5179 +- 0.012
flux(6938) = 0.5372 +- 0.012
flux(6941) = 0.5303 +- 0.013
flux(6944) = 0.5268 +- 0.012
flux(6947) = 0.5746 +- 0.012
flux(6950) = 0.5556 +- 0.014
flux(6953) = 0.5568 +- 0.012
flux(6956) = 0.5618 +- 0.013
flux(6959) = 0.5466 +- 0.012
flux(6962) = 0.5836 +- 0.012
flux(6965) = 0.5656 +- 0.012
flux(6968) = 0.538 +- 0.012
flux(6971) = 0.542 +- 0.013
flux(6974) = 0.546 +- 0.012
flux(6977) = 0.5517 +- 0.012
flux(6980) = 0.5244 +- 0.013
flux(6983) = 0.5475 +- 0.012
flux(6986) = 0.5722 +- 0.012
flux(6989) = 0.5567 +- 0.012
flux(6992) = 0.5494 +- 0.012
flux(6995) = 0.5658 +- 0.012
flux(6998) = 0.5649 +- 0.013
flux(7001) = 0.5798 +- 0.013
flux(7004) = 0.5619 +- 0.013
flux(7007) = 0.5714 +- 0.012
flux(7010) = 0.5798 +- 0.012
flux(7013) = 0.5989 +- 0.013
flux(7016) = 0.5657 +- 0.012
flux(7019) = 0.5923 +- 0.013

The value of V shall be 0.9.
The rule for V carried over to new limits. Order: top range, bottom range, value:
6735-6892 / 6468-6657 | 0.83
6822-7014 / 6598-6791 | 1.00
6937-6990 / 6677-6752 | 1.13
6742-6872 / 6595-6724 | 0.89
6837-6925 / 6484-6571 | 0.82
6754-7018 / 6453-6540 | 0.89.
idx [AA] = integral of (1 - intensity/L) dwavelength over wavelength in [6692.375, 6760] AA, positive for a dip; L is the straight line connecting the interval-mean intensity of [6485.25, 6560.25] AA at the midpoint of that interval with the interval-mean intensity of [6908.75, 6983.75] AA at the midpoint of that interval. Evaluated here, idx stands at 8.7 AA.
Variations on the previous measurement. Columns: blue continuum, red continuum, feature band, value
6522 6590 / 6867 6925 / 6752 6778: 1.8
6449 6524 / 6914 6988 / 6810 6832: 3.3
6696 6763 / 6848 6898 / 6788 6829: 0.6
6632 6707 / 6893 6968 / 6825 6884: 6.6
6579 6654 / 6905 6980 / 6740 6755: 2.0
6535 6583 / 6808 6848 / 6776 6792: 0.5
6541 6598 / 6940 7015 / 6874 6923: 7.2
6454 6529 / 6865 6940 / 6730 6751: 1.3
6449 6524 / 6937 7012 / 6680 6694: 1.3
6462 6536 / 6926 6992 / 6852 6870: 3.4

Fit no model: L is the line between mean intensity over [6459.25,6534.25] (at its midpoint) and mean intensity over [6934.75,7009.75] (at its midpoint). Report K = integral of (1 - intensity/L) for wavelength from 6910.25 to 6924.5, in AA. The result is 1.8 AA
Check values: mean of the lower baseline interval 0.558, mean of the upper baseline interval 0.554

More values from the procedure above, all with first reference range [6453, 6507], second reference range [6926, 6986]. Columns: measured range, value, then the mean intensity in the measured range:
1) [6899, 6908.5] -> 1.18 AA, 0.477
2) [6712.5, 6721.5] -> 1.53 AA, 0.453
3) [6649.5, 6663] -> 0.68 AA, 0.519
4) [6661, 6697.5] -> 2.45 AA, 0.509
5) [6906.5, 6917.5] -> 1.22 AA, 0.484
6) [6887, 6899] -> 1.48 AA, 0.478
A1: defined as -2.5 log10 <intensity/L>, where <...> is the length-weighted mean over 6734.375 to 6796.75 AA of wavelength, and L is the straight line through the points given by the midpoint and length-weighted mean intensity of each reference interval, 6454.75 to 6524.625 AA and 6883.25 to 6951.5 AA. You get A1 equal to 0.10 mag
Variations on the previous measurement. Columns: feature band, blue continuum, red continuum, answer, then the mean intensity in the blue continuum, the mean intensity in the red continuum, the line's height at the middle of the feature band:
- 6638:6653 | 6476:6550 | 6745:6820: -0.04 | 0.567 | 0.468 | 0.519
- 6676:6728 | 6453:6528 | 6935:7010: 0.14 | 0.555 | 0.554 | 0.555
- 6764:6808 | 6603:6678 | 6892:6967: 0.12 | 0.538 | 0.517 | 0.527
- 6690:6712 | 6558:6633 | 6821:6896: 0.03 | 0.556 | 0.463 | 0.519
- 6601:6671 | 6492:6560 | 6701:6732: -0.05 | 0.57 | 0.479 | 0.518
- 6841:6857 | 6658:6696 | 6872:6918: 0.06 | 0.51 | 0.475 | 0.483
